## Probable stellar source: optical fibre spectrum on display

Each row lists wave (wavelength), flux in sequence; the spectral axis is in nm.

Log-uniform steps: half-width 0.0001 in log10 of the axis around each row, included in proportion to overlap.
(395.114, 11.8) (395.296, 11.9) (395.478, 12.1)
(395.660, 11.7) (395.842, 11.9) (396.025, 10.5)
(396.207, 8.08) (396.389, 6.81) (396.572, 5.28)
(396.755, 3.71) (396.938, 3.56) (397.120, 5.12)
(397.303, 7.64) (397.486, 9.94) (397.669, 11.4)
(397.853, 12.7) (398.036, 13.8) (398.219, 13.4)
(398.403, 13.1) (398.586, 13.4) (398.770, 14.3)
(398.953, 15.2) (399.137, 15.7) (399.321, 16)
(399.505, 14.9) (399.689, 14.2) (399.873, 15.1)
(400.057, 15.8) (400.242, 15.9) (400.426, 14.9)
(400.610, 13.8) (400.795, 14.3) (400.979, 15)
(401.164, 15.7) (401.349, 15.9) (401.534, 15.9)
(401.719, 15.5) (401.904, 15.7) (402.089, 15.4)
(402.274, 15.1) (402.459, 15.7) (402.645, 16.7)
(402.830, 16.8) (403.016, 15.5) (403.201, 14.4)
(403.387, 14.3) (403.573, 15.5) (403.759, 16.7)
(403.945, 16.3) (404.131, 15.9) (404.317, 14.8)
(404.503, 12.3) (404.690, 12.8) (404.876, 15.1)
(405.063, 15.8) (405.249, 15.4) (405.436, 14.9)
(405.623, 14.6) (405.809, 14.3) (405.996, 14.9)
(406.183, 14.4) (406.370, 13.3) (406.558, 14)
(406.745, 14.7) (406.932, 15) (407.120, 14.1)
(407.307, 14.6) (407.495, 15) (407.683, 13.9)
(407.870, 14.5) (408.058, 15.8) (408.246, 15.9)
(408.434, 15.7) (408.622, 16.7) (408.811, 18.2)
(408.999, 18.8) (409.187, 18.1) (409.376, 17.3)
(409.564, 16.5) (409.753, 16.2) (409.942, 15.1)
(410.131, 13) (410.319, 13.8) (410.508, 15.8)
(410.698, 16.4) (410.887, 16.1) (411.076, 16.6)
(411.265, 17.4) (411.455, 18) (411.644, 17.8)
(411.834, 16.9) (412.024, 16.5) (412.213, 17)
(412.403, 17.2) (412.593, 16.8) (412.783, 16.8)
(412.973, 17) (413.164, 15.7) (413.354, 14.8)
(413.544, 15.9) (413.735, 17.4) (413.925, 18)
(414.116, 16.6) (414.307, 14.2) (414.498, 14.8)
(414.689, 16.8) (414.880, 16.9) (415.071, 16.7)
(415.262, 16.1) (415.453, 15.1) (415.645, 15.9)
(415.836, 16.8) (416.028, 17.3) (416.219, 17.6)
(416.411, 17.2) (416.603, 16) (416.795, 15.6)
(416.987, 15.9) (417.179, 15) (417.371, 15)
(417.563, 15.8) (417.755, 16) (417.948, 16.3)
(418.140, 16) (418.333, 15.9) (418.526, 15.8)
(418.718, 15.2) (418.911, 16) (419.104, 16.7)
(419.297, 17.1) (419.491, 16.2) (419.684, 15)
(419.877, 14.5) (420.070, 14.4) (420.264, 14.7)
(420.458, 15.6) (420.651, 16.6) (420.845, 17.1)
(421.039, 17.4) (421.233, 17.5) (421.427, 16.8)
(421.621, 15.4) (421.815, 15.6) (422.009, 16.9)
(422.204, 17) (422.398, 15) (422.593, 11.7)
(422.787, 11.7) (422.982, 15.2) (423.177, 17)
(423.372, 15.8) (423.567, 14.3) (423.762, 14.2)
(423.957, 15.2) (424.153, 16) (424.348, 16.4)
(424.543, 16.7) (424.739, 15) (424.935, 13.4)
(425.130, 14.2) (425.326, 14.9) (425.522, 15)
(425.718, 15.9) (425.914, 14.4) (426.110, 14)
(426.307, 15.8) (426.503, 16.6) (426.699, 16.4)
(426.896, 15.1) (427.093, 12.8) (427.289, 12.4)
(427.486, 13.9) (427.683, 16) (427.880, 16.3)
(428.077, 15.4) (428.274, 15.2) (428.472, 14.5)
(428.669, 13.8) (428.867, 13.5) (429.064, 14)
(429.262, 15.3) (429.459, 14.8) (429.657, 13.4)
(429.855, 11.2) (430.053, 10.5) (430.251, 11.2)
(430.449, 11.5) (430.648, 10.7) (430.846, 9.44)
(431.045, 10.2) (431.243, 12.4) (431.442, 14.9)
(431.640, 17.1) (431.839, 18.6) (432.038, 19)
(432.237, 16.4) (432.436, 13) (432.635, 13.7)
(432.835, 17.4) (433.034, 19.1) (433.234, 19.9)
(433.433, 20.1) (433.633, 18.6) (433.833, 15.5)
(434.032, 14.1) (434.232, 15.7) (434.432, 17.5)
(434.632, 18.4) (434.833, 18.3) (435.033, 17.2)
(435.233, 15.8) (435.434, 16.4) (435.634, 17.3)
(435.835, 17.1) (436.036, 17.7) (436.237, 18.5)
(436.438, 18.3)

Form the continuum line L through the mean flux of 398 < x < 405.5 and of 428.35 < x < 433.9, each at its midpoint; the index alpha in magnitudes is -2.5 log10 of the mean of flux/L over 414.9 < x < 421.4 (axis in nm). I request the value -0.09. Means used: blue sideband 15.1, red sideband 14.6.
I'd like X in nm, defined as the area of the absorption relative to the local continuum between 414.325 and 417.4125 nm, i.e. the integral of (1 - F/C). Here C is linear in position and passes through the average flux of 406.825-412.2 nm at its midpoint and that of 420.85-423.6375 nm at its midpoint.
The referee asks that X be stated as -0.06 nm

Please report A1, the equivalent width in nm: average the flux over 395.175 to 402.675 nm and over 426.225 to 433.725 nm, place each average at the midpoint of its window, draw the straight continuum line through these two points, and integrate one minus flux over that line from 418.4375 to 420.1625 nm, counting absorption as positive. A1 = -0.198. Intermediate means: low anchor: 12.7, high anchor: 14.7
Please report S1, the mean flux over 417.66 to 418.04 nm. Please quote 16.1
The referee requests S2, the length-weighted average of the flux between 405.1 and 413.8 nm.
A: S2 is 15.8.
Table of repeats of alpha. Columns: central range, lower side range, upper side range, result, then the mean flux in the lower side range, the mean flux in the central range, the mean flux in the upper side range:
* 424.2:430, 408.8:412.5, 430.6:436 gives 0.112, 16.6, 14.7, 16.1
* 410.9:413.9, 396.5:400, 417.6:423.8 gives -0.187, 11.6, 16.8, 15.7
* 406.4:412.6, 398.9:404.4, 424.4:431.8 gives -0.070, 15.4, 16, 14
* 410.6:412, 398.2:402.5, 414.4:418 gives -0.079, 15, 17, 16.1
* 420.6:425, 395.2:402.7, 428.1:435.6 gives -0.080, 12.7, 15.6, 15.1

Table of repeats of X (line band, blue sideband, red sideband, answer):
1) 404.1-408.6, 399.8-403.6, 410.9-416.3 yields 0.33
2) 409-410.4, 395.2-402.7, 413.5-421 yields -0.12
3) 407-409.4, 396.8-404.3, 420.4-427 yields -0.24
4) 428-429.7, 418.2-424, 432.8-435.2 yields 0.24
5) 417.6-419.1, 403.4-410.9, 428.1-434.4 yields -0.09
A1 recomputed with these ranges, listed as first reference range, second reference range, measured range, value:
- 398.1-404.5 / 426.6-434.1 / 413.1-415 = -0.15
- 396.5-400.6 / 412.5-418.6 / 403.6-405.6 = -0.21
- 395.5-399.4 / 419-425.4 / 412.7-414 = -0.26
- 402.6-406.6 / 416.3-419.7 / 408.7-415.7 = -0.42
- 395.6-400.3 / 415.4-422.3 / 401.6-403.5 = -0.46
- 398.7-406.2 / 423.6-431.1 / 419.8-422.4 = -0.31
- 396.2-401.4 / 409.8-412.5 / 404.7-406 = -0.04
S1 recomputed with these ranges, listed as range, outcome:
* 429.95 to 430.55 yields 11.1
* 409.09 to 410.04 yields 16.6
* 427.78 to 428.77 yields 15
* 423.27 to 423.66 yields 15.1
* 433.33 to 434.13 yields 17.1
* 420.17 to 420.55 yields 15.1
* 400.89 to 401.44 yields 15.5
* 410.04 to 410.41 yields 13.4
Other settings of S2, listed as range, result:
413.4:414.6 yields 16.1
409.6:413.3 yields 16.3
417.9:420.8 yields 15.7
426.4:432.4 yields 14.1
